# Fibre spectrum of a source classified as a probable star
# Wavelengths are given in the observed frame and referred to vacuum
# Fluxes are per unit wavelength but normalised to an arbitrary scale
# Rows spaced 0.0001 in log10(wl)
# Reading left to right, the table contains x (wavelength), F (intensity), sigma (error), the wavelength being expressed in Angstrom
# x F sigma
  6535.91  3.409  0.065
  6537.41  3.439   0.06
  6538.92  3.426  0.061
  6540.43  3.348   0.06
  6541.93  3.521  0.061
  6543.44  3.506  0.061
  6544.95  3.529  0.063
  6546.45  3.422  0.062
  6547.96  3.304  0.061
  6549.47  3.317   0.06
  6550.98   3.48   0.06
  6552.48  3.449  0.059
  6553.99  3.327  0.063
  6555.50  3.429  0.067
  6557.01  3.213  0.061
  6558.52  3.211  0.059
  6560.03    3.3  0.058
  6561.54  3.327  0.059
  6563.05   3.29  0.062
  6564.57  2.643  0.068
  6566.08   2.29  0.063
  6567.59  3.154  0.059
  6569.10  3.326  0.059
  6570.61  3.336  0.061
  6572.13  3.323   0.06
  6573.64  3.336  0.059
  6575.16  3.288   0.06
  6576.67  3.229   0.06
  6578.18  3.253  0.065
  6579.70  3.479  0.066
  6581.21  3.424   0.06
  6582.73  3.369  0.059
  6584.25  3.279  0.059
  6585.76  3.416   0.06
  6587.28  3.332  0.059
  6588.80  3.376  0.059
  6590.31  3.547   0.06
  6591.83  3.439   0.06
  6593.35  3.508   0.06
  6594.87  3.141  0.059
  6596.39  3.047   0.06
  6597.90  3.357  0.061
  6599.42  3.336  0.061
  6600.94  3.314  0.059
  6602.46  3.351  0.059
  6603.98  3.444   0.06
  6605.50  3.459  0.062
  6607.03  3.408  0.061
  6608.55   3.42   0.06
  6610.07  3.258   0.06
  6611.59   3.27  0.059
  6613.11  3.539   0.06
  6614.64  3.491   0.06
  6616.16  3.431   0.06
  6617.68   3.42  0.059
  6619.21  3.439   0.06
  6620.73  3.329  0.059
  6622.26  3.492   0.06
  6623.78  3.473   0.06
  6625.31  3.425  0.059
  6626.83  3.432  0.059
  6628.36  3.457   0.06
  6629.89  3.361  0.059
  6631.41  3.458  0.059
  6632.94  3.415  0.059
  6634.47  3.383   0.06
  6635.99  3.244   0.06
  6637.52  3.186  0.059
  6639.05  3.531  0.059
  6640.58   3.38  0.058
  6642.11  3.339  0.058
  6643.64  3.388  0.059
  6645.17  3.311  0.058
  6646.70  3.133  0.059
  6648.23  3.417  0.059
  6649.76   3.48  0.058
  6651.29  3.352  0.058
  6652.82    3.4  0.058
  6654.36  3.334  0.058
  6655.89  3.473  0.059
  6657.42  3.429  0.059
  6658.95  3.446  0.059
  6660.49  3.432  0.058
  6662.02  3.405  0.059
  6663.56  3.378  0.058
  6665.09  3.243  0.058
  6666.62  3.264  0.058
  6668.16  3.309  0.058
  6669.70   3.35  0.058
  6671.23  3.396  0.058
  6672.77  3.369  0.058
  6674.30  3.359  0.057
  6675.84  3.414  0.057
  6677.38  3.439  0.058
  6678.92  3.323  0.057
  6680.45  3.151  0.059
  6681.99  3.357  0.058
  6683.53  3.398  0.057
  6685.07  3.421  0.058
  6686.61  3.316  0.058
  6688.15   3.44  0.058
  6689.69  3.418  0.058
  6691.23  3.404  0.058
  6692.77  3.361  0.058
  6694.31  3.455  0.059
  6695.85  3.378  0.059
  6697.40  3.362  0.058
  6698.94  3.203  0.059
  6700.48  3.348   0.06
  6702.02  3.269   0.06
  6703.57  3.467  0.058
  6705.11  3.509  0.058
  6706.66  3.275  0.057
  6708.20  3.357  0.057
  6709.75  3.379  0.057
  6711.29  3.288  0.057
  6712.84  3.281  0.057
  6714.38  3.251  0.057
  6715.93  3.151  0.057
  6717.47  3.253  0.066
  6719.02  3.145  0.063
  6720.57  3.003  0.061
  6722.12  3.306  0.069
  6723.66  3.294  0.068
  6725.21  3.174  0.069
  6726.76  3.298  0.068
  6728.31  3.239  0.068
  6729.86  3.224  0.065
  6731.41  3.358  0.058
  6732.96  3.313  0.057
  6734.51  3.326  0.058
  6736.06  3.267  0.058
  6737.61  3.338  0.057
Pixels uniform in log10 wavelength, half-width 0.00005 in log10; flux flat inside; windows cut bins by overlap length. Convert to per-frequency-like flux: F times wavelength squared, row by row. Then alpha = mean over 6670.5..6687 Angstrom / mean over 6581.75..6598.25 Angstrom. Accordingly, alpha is 1.0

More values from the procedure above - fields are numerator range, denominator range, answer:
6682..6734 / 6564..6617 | 1.04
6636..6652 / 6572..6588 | 1.02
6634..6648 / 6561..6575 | 1.09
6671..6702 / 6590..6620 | 1.02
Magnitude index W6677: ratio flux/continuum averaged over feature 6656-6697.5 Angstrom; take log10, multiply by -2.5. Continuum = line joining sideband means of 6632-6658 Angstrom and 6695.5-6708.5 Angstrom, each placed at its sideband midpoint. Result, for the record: -0.005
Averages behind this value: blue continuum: 3.36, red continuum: 3.35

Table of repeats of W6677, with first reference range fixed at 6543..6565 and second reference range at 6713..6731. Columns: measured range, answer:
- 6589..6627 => -0.03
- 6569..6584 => -0.01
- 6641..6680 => -0.04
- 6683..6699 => -0.05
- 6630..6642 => -0.03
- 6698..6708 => -0.04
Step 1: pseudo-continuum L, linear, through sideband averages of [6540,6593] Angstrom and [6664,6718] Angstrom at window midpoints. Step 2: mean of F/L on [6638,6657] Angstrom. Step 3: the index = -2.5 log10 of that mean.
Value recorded -0.014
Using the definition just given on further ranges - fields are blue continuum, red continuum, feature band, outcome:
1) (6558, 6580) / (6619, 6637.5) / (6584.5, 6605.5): -0.03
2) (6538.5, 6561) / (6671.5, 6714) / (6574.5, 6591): 0.00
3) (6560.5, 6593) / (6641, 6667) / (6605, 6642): -0.02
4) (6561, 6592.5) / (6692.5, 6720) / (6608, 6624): -0.04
